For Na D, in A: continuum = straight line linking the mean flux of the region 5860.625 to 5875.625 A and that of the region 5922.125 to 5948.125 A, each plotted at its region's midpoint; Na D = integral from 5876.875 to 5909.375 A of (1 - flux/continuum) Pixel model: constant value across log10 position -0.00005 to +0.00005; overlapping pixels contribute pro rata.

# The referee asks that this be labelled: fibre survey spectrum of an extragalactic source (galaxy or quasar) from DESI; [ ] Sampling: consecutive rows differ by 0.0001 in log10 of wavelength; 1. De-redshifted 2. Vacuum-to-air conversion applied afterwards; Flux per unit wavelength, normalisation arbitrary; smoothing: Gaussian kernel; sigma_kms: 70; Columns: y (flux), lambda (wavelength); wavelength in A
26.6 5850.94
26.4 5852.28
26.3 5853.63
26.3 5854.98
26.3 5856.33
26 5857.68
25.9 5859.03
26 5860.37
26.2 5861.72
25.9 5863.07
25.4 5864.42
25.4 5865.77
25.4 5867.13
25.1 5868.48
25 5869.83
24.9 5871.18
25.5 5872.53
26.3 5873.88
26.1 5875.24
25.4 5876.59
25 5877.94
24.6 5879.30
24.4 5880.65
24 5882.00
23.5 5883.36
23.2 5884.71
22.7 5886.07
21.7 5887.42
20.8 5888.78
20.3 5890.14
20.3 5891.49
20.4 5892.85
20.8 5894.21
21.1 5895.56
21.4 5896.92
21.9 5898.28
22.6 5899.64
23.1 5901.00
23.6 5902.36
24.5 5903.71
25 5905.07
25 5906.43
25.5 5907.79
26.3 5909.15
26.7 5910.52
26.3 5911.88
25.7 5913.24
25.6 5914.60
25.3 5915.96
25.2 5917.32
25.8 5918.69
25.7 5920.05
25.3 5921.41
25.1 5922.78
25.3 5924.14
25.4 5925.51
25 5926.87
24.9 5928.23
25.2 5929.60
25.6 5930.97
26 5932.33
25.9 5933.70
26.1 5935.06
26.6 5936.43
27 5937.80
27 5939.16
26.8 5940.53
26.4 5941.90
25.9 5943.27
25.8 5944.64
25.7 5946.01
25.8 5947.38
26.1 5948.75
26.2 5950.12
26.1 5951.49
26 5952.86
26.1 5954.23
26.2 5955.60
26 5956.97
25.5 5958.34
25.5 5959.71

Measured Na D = 3.4 A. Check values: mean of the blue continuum 25.6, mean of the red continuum 25.9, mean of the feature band 23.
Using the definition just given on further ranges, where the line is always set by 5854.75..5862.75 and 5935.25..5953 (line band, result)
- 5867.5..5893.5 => 2.5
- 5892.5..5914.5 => 2.0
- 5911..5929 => 0.5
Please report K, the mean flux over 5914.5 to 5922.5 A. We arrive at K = 25.4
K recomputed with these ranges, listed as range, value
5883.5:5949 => 24.6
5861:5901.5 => 23.6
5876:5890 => 23.4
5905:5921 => 25.7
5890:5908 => 22.5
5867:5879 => 25.4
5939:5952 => 26.1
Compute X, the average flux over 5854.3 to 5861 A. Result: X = 26.1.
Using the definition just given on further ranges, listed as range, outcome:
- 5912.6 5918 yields 25.5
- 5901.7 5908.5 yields 24.8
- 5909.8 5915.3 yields 26.1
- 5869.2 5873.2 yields 25.2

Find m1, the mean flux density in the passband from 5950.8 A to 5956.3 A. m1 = 26.1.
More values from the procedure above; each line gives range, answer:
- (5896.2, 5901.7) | 22.2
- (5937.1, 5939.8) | 27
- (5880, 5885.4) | 23.8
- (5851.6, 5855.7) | 26.3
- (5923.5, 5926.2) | 25.3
